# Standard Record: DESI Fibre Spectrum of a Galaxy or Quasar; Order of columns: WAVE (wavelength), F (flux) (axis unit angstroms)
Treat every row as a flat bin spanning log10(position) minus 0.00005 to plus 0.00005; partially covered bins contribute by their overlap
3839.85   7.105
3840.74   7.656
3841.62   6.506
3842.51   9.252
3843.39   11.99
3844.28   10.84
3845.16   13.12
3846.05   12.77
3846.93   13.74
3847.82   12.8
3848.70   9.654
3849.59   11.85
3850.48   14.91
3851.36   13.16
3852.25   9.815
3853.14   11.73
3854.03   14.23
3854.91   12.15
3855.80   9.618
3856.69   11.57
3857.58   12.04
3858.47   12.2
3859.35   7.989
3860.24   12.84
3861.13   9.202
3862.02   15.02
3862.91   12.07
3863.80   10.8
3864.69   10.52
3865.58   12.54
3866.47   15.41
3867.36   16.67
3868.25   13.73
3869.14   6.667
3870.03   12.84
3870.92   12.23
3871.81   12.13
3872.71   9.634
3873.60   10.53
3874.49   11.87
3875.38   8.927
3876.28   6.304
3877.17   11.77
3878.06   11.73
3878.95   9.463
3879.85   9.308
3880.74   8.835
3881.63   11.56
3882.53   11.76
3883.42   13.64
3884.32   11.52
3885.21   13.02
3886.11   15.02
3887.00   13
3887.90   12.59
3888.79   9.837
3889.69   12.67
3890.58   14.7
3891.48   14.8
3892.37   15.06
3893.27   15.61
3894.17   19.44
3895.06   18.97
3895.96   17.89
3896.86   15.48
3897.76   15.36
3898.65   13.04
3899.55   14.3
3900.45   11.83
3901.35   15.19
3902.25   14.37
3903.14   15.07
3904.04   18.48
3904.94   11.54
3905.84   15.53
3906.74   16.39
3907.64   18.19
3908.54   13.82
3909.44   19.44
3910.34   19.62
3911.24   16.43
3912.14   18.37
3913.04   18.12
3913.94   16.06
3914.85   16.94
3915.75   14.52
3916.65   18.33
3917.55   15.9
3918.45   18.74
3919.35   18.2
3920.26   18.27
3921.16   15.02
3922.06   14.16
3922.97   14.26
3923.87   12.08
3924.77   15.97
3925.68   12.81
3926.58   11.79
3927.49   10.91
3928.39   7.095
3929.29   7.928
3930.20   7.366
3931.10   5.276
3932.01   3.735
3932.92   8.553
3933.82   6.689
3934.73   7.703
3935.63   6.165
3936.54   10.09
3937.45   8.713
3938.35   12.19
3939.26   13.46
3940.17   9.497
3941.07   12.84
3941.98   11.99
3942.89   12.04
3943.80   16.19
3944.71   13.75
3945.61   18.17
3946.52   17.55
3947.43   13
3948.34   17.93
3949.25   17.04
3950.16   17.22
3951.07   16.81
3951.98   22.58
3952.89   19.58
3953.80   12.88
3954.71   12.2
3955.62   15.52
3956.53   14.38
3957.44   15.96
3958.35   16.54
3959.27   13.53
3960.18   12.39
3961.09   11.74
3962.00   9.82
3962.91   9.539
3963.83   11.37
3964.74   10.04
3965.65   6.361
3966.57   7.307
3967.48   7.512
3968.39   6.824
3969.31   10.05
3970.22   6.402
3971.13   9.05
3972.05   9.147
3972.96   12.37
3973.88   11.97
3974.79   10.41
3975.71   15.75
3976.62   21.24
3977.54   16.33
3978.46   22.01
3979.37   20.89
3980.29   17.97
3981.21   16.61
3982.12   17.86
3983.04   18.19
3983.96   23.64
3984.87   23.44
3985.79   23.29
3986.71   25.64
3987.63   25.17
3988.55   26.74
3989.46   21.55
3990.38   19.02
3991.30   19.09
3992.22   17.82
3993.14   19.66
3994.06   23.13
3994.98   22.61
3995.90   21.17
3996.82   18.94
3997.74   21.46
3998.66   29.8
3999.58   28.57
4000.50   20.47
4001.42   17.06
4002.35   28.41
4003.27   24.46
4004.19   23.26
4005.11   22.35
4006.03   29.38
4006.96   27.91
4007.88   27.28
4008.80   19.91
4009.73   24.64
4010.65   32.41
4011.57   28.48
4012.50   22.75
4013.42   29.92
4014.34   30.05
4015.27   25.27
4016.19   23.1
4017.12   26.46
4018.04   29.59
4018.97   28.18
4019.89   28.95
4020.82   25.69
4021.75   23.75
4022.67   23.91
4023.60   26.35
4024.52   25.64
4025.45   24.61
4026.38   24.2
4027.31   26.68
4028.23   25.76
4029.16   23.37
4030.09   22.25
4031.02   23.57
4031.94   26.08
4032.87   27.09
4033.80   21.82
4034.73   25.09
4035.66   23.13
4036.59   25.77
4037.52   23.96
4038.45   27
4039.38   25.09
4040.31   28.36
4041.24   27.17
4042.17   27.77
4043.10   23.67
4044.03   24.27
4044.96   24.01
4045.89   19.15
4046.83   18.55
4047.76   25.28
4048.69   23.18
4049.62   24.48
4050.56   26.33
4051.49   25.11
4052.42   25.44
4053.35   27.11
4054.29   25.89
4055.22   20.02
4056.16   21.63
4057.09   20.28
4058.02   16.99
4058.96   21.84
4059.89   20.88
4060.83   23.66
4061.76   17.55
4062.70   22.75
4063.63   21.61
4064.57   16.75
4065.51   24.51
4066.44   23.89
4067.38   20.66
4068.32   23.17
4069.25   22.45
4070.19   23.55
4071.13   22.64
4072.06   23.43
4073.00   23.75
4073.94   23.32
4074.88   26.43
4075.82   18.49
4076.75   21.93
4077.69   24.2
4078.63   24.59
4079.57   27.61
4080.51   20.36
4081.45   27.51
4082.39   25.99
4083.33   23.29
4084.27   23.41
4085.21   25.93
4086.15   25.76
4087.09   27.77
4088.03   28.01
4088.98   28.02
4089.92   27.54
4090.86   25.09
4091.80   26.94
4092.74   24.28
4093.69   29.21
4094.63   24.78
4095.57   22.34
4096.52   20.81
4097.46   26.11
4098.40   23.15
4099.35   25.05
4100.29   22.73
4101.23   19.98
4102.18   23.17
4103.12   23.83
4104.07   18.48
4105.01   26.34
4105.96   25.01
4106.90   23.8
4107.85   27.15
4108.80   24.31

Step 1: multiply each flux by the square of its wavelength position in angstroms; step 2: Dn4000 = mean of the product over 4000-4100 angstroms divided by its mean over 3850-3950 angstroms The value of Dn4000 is 2.0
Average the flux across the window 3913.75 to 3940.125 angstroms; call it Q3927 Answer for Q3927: 11.9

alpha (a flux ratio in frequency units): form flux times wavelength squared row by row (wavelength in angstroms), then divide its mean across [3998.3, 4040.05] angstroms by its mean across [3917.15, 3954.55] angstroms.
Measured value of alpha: 2.1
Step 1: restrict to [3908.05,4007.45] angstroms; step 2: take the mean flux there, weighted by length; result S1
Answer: 15.9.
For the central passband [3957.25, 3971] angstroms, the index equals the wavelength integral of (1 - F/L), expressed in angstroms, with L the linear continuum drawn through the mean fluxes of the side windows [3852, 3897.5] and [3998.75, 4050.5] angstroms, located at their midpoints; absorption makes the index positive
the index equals 6.7 angstroms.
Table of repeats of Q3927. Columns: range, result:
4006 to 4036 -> 25.8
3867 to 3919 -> 14.1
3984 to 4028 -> 24.6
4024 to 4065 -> 23.7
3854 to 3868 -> 12.1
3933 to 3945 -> 10.8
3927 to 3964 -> 12.4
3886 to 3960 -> 14.2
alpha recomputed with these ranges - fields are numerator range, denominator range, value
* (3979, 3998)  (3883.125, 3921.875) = 1.42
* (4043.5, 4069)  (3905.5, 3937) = 1.79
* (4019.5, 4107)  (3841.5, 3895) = 2.20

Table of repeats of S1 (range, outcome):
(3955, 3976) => 11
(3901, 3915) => 16.5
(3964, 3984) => 13.3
